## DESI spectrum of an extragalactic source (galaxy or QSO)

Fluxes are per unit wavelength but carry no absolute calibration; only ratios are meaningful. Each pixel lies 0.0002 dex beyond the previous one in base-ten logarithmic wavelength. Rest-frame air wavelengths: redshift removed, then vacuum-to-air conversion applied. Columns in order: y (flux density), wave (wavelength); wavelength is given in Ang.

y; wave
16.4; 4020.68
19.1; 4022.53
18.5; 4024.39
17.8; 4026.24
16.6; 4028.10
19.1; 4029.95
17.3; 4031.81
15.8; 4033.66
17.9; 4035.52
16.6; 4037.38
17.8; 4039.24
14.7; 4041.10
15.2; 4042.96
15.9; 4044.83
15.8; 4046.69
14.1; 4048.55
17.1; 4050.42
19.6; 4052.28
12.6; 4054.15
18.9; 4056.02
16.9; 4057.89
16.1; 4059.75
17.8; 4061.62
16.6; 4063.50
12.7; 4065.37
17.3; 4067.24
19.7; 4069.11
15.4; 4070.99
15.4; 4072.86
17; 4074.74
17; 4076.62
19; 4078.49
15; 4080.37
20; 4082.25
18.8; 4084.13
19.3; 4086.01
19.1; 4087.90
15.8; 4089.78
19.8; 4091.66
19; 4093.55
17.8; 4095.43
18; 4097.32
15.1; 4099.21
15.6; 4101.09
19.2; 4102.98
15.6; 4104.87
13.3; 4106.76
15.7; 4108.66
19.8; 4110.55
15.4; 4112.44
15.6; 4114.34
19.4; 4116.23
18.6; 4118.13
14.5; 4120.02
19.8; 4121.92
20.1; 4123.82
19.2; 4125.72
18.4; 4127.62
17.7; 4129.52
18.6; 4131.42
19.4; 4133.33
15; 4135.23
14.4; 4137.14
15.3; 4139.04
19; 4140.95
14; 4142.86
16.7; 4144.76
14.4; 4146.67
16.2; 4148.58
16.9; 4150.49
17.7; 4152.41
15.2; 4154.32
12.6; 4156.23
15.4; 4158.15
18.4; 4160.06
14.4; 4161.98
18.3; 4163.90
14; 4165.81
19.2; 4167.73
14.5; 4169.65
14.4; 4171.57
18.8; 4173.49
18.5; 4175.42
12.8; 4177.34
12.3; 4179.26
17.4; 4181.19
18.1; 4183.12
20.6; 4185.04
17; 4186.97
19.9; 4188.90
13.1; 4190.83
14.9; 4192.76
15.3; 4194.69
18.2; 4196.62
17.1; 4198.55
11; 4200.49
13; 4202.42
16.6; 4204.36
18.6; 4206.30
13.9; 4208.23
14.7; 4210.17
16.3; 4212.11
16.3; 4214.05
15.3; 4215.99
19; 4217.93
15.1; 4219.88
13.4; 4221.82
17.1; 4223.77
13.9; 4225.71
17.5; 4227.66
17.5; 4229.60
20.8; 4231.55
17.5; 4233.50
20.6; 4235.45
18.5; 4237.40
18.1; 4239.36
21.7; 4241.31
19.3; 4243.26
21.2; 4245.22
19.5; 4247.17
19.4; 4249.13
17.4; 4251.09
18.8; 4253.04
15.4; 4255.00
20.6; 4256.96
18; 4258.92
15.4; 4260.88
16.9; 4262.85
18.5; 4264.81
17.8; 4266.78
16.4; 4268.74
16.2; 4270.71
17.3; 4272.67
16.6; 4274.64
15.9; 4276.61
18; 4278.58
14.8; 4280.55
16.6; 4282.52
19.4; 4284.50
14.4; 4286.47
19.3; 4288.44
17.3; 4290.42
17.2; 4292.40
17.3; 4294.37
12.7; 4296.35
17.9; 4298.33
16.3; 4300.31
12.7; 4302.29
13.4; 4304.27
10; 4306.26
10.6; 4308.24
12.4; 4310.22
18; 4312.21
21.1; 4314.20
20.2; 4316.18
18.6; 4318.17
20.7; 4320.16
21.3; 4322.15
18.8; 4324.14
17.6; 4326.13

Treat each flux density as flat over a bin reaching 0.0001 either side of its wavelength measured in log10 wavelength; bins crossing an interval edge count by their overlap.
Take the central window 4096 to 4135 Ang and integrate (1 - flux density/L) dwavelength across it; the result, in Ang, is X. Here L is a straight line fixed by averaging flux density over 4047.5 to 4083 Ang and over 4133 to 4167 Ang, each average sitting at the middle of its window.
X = -2.8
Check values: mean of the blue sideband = 16.7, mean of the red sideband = 15.9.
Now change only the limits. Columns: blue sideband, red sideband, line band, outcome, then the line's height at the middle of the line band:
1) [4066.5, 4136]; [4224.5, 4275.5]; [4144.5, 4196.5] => 4.68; 17.8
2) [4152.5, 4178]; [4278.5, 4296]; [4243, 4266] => -2.28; 16.7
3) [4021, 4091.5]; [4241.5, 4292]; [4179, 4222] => 3.45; 17.5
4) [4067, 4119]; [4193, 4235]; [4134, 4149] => 1.07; 16.9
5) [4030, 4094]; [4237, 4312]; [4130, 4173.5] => 1.91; 16.9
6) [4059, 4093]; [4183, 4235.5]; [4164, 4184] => 0.69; 16.7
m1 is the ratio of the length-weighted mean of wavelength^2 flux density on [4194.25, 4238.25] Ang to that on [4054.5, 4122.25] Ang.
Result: 1.02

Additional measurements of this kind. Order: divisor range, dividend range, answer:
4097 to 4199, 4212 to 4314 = 1.07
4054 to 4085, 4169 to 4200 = 1.02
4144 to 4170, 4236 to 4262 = 1.22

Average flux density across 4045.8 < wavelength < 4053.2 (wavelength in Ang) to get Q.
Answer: 16.7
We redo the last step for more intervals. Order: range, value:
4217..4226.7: 15.7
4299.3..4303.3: 14.5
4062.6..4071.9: 16.3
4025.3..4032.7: 17.7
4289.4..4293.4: 17.3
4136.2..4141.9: 16.2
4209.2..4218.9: 16.3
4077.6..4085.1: 18.2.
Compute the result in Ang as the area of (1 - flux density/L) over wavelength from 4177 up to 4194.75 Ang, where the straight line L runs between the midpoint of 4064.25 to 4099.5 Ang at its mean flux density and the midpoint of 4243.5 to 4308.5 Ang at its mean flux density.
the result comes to 0.8 Ang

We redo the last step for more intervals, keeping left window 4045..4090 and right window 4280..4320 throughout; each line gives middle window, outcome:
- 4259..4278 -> -0.73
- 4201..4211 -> 0.78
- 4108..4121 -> -0.19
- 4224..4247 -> -3.38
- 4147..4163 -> 0.81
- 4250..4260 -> -1.07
